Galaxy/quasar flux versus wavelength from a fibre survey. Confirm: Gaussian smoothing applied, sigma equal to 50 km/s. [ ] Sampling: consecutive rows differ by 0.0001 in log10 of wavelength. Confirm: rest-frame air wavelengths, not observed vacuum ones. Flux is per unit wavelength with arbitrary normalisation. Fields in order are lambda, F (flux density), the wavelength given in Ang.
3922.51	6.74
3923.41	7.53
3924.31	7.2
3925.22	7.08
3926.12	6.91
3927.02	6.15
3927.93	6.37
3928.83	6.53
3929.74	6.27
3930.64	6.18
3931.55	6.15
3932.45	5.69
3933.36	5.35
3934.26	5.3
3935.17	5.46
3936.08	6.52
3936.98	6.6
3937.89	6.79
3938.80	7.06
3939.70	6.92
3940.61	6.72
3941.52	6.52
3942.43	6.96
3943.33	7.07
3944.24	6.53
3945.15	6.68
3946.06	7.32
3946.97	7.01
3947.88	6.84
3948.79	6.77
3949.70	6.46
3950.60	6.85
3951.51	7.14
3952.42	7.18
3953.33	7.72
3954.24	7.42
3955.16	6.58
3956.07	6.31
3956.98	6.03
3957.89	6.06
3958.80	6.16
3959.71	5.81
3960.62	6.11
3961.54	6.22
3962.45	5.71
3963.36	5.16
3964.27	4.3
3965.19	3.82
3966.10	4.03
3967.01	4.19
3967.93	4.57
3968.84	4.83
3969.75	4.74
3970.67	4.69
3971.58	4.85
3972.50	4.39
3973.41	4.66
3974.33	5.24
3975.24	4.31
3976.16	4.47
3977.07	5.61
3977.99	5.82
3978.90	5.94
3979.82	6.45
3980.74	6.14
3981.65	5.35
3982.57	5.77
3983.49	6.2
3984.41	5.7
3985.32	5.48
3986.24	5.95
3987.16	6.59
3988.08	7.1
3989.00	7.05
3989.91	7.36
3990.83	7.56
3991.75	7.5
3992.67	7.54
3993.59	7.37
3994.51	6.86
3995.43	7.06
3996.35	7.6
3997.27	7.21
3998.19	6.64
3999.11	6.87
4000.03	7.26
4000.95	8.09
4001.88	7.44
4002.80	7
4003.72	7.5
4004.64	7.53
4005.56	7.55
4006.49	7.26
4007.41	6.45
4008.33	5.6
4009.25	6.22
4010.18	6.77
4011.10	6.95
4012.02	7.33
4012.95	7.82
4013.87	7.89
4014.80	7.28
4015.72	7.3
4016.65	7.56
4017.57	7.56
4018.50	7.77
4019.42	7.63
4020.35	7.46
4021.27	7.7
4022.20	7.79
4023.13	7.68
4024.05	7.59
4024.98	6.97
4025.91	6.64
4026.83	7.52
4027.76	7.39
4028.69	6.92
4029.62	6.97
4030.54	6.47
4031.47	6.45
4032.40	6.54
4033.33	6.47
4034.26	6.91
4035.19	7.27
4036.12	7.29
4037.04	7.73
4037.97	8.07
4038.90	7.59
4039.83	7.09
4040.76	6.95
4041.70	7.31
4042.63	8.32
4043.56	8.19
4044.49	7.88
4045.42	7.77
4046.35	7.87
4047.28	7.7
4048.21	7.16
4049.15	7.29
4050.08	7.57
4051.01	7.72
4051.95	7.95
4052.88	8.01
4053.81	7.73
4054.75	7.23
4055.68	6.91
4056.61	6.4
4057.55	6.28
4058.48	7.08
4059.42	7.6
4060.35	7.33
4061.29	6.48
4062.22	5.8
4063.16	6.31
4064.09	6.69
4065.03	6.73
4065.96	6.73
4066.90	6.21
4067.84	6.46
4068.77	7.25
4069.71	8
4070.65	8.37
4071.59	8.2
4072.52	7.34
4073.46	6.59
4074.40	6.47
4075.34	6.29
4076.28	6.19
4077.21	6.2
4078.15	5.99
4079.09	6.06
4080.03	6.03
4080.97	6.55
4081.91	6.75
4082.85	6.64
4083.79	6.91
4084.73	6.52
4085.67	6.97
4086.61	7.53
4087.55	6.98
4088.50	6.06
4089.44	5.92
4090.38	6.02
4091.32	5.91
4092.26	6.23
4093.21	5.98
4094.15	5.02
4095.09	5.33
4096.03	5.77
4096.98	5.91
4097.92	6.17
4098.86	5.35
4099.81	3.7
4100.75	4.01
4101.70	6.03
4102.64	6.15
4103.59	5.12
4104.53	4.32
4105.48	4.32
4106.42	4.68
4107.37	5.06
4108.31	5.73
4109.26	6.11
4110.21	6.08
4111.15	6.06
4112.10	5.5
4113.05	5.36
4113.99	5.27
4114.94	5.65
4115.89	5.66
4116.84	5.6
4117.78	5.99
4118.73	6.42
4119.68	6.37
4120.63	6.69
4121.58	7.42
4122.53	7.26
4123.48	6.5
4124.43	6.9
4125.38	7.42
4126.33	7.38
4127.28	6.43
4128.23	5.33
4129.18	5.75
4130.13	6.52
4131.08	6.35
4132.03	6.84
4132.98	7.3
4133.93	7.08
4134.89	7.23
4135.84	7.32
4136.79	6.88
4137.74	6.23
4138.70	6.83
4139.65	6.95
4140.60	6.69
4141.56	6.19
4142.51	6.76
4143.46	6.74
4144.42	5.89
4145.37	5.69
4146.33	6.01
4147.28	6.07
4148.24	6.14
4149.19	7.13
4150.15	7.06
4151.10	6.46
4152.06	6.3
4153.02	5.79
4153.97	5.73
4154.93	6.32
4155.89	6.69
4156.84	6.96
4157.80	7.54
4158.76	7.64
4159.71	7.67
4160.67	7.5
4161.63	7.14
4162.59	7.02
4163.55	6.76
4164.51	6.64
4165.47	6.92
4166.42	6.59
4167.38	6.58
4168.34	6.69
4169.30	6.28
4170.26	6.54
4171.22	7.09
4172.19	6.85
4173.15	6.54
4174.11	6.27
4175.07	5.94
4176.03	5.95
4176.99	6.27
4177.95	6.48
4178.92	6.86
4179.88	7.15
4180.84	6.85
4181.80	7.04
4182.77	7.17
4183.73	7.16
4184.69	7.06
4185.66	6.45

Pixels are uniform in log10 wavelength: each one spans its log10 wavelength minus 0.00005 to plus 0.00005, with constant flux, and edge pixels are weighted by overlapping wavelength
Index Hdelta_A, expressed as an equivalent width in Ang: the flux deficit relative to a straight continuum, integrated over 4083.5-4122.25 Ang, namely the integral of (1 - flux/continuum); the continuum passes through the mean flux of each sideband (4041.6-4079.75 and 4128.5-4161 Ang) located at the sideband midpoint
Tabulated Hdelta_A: 6.04 Ang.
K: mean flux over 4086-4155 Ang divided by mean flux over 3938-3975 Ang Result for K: 1.0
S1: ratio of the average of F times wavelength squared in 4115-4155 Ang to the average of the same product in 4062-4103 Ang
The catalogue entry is 1.06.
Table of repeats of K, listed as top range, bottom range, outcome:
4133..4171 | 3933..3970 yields 1.09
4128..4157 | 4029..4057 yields 0.88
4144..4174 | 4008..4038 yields 0.92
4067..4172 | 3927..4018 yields 1.00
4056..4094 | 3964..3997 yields 1.15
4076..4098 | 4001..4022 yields 0.86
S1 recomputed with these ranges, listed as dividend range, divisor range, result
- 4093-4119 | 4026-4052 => 0.76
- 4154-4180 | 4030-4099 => 1.03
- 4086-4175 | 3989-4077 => 0.92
